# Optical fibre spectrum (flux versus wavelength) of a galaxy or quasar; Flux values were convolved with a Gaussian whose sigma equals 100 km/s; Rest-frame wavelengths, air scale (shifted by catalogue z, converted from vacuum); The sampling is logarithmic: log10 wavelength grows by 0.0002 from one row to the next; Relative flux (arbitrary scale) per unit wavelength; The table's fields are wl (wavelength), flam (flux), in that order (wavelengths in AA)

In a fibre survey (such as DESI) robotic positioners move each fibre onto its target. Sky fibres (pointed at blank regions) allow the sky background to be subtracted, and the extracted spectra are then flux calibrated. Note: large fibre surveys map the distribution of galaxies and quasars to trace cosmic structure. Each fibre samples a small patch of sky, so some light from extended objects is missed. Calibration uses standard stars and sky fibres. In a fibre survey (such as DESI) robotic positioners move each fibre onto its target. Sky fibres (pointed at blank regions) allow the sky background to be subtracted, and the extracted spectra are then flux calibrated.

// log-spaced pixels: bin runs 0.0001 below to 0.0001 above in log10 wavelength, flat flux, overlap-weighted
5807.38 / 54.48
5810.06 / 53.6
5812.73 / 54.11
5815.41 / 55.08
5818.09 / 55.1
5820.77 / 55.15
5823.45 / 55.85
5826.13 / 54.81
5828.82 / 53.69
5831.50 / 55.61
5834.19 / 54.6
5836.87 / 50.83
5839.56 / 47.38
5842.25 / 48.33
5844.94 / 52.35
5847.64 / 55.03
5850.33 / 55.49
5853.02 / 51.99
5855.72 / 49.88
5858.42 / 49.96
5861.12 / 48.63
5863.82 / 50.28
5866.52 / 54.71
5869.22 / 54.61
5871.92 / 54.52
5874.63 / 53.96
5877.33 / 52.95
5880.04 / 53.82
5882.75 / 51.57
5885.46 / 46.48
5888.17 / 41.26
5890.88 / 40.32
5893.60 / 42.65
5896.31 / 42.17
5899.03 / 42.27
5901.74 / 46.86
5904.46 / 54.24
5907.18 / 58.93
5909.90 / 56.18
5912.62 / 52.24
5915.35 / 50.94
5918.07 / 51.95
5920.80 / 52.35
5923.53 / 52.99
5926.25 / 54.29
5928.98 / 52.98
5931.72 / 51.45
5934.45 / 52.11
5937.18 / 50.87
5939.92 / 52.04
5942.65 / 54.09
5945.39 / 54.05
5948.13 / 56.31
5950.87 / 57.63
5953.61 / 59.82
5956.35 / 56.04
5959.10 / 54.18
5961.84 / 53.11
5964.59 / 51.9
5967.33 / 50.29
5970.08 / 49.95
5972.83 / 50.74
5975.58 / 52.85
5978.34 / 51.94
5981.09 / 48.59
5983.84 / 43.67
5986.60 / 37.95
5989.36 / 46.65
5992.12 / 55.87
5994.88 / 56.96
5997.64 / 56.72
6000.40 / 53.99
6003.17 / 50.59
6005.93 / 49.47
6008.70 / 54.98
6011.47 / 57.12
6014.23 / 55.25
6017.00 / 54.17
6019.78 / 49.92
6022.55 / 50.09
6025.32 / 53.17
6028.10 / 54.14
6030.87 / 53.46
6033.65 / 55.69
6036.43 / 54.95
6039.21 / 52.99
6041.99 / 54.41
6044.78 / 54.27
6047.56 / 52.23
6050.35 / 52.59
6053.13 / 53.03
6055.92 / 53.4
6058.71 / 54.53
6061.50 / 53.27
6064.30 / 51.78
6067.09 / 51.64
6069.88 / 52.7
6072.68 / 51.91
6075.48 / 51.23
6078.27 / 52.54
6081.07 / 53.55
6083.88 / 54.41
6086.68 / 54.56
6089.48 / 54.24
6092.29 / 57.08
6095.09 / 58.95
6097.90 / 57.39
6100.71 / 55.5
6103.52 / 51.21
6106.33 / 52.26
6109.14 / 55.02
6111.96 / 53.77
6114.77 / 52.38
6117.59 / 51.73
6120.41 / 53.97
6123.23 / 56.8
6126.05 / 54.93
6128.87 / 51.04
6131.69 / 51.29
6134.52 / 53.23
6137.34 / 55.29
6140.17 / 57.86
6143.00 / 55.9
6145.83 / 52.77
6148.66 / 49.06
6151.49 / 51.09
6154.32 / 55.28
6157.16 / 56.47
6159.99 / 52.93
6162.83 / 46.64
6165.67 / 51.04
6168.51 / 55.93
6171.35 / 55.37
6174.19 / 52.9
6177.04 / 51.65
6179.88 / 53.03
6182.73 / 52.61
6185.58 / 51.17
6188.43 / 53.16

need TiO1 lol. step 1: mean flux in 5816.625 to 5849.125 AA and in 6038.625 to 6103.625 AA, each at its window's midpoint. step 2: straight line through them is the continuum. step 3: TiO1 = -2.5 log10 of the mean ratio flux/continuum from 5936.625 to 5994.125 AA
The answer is 0.03 mag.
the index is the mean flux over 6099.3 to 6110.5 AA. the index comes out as 53.5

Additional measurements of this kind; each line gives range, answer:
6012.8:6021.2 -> 53.1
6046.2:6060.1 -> 53.2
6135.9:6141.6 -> 56.6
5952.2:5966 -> 55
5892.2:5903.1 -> 43.5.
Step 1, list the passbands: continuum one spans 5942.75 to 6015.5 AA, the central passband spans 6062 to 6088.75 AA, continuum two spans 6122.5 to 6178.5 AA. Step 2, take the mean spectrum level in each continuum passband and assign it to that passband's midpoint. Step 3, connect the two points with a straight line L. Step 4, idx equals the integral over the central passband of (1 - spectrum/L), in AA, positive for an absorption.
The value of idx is 0.12 AA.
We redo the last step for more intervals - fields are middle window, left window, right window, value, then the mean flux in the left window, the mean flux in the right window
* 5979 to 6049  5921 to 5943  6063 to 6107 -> 1.2 AA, 52.5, 53.8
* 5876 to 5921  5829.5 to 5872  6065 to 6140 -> 2.8 AA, 52.1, 53.8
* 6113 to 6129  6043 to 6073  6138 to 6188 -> -0.2 AA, 52.9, 53.1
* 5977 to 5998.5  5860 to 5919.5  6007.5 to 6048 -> 1.3 AA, 50.1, 53.8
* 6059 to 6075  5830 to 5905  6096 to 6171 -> 0.1 AA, 50.1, 53.6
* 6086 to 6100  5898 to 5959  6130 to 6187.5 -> -0.9 AA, 53.3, 53.1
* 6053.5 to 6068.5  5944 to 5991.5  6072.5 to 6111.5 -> 0.2 AA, 51.6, 54.3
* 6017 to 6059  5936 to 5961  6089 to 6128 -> 1.2 AA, 55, 54.6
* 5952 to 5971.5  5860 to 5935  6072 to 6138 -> -0.8 AA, 50.6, 53.9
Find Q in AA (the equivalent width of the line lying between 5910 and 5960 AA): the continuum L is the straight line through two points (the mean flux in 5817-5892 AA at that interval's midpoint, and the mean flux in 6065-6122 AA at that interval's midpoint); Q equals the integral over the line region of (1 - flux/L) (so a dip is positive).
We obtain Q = -1.2 AA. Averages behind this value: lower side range 51.8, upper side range 53.8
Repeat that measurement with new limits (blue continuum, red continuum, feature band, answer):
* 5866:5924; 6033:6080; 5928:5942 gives -0.3 AA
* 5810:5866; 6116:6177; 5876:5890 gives 1.0 AA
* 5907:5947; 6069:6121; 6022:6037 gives 0.0 AA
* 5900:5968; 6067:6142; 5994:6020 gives -0.2 AA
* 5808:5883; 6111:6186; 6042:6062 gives -0.1 AA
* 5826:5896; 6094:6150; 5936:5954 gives -1.0 AA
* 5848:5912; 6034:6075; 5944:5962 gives -1.6 AA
